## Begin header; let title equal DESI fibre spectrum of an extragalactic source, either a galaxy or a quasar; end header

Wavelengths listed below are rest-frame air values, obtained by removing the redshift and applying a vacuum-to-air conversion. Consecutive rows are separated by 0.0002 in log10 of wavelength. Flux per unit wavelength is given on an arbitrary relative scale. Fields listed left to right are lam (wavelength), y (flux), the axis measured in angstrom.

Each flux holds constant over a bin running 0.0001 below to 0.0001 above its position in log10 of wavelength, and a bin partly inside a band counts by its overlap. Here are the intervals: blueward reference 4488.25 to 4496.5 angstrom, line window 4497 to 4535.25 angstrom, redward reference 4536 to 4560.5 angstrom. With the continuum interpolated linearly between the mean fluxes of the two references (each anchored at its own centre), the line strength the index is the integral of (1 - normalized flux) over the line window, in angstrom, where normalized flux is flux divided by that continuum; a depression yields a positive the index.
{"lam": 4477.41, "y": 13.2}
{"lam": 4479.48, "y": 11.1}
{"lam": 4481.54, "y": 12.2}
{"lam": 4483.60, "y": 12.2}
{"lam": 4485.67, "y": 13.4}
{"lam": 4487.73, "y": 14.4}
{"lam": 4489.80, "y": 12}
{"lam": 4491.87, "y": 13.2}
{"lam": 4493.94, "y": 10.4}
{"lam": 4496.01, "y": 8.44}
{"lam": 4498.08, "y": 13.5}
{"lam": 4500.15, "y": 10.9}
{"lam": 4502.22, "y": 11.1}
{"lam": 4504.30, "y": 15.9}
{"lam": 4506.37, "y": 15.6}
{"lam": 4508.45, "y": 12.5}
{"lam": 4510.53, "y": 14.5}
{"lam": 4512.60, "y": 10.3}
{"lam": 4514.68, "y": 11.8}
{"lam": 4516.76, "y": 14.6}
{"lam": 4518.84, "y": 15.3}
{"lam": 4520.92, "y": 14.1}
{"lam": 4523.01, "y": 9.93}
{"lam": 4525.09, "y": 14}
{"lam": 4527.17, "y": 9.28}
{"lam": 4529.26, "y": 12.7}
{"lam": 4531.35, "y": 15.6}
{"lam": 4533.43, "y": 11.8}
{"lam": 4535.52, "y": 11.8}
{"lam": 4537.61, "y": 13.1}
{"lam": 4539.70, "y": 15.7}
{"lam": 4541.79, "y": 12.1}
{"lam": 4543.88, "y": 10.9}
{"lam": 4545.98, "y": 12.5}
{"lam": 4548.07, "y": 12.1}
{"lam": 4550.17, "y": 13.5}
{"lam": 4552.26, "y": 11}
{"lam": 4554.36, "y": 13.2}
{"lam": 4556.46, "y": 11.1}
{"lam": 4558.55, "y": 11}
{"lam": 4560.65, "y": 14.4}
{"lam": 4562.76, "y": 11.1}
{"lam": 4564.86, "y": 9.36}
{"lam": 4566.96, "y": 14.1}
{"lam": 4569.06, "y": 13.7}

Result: -3.6 angstrom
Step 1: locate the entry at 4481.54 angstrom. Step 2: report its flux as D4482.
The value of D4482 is 12.2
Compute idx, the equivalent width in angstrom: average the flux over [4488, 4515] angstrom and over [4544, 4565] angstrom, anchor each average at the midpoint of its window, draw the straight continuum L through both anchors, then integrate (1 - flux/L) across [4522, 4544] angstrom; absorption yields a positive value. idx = -0.66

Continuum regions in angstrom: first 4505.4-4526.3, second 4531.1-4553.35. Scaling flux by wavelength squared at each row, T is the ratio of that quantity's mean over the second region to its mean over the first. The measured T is 0.97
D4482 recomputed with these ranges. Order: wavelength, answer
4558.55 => 11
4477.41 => 13.2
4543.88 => 10.9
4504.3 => 15.9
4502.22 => 11.1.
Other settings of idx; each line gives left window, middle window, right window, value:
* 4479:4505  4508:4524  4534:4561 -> -0.79 angstrom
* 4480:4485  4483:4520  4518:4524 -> -0.52 angstrom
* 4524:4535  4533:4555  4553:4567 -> -0.47 angstrom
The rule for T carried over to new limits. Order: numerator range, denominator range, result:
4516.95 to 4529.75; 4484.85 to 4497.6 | 1.07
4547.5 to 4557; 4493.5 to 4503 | 1.15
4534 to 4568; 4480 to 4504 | 1.05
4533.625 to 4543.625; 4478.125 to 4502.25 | 1.10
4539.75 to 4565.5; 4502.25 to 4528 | 0.93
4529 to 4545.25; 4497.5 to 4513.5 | 1.01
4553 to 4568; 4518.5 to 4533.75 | 0.95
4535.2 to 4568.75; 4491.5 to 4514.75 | 1.02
